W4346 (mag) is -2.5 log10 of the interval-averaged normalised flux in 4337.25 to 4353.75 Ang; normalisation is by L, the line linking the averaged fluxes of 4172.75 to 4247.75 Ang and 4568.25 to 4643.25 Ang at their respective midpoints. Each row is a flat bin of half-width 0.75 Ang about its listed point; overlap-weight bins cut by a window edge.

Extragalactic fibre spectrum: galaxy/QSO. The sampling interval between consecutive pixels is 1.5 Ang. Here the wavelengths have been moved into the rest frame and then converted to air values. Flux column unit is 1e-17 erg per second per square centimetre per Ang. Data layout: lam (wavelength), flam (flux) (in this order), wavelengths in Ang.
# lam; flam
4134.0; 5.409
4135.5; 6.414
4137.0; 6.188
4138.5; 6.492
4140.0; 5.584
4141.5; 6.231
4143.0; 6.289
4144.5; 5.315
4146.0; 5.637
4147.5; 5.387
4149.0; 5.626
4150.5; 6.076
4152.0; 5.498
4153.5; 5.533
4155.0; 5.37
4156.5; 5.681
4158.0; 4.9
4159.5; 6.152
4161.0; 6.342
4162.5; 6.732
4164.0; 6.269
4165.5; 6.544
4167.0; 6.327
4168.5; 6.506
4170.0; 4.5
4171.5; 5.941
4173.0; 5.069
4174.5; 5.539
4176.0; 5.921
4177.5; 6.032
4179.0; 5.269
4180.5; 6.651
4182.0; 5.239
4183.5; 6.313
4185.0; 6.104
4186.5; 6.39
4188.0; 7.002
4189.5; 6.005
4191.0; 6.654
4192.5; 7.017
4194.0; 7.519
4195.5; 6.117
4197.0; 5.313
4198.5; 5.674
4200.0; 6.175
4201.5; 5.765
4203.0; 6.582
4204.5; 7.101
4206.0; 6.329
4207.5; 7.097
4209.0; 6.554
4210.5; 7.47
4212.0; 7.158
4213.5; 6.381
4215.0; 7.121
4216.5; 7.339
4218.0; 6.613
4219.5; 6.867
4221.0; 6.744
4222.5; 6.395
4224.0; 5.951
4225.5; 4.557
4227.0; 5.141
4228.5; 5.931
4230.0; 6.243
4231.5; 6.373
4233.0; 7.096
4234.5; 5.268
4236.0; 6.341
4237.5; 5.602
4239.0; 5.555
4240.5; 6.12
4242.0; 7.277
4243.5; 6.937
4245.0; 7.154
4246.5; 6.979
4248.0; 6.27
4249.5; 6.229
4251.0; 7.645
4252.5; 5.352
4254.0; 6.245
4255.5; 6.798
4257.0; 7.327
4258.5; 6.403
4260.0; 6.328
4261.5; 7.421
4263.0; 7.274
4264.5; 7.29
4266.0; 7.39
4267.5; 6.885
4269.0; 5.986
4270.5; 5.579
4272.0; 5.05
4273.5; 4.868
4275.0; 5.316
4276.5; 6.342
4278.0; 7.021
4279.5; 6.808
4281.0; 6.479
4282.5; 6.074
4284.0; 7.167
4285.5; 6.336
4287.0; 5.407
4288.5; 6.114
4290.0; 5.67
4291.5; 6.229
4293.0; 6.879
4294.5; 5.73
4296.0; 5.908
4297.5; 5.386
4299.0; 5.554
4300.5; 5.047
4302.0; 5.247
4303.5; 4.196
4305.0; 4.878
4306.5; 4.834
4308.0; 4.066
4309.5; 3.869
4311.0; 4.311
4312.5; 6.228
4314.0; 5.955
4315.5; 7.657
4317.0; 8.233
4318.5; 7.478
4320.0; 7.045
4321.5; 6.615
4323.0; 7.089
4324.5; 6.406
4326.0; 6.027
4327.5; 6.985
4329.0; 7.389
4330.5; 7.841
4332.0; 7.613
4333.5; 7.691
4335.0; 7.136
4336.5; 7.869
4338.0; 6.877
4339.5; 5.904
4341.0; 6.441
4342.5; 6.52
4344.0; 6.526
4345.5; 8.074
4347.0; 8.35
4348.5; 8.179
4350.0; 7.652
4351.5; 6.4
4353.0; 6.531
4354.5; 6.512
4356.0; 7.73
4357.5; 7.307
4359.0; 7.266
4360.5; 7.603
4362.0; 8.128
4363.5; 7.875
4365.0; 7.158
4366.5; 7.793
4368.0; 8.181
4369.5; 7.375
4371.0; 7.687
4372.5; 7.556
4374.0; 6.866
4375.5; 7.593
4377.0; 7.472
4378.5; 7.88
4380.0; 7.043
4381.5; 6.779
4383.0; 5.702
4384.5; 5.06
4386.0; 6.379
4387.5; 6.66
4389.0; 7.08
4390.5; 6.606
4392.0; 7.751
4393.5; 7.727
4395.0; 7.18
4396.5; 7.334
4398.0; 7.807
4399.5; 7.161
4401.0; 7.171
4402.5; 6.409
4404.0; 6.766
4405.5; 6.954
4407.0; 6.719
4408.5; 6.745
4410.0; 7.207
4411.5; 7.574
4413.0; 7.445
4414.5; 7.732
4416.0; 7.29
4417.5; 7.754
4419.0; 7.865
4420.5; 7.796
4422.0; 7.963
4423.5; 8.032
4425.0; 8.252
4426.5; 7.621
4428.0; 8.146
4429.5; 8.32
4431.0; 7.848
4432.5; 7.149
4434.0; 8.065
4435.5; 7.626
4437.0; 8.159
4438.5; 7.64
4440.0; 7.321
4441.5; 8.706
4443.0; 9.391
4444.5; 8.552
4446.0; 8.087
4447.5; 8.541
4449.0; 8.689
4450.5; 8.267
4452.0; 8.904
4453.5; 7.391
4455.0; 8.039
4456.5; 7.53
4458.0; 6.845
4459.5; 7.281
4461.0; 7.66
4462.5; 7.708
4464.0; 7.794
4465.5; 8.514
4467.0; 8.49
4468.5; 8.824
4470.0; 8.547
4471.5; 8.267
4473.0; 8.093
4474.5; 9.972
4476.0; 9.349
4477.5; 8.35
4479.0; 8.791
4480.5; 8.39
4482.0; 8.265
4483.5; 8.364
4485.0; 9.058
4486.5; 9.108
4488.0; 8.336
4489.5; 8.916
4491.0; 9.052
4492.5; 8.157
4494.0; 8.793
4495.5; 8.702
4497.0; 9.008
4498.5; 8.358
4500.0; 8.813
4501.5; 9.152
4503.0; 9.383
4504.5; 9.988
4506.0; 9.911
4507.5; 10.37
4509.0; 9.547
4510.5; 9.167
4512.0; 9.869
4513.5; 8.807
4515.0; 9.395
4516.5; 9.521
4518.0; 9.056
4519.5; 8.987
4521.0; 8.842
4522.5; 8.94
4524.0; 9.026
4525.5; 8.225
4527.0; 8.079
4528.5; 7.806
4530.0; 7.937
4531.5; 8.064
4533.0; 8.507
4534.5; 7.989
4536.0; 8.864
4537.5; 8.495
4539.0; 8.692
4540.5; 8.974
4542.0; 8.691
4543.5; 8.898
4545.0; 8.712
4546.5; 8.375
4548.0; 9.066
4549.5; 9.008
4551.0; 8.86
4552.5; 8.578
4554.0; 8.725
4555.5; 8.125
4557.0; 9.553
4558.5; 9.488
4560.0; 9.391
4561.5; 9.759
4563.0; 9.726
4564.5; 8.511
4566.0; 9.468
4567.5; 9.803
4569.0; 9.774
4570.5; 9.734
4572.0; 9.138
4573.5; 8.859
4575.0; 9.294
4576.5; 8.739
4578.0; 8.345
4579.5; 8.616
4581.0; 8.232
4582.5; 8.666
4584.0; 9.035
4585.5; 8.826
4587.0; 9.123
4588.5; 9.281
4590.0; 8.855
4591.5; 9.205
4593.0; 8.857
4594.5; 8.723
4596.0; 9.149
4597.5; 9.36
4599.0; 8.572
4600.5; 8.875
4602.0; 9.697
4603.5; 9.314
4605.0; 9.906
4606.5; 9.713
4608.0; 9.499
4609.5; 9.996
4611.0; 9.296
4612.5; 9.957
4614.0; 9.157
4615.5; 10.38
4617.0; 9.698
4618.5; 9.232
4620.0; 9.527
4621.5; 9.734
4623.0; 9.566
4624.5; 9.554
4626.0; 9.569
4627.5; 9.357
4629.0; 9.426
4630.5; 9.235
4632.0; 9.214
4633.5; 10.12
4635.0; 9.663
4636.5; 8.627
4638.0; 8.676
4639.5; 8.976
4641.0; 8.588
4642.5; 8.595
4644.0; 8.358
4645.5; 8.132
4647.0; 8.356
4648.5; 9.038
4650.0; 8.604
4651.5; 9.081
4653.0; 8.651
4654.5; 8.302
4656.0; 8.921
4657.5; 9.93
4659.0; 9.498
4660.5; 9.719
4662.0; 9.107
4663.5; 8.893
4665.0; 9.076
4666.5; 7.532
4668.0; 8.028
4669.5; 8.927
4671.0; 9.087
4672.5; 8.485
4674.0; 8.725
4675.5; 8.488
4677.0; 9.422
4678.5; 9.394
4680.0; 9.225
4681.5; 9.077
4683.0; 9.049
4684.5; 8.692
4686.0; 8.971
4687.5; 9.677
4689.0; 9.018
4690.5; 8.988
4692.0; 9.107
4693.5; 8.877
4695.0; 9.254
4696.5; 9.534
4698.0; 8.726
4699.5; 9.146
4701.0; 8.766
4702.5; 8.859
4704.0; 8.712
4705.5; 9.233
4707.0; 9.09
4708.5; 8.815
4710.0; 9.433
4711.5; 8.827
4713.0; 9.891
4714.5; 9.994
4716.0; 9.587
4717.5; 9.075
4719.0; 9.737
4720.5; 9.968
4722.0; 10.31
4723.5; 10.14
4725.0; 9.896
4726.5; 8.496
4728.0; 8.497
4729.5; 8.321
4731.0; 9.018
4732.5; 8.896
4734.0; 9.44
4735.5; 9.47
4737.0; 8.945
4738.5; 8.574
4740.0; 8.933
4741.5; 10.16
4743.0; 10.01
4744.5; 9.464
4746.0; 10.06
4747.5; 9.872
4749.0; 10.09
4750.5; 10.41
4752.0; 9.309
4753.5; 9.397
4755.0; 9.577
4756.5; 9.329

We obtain 0.04 mag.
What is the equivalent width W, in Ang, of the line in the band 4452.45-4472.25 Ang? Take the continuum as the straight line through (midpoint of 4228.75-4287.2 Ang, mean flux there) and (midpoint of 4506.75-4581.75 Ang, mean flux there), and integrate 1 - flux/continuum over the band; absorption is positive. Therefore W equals 0.7 Ang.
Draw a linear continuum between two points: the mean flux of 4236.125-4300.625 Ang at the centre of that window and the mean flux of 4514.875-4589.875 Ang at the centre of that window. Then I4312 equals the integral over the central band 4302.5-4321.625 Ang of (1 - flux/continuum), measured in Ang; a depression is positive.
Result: 2.7 Ang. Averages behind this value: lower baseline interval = 6.32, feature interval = 5.76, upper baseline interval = 8.87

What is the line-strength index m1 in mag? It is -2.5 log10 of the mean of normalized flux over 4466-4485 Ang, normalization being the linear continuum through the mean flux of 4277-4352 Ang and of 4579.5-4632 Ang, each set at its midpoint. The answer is -0.08 mag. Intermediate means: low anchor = 6.43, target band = 8.66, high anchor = 9.3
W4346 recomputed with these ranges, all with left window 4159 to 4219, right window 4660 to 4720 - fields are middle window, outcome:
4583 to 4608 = -0.076 mag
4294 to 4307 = 0.313 mag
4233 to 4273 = 0.030 mag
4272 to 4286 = 0.103 mag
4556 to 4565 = -0.128 mag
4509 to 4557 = -0.070 mag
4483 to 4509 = -0.134 mag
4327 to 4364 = -0.017 mag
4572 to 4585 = -0.038 mag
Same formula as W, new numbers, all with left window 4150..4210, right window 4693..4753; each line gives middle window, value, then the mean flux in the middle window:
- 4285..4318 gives 5.8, 5.63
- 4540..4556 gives -0.8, 8.73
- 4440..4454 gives -1.4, 8.46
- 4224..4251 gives 1.0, 6.22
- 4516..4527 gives -1.0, 8.87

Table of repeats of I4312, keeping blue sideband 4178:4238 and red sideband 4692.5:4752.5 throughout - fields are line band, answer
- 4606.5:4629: -2.3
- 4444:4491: -3.0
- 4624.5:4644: -0.7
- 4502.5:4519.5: -3.0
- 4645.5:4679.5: 0.5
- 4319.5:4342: 0.2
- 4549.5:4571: -2.1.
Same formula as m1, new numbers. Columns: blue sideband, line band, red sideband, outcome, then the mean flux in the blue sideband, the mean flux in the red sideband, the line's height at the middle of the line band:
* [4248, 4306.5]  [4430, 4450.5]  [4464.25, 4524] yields 0.015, 6.14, 8.95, 8.25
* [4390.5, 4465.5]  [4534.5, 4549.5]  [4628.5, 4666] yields -0.045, 7.71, 8.98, 8.37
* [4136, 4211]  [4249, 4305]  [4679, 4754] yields 0.087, 6.08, 9.3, 6.69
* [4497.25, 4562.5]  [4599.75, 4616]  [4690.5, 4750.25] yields -0.060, 8.93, 9.32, 9.09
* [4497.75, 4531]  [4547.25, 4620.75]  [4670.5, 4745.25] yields -0.012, 9.05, 9.19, 9.1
